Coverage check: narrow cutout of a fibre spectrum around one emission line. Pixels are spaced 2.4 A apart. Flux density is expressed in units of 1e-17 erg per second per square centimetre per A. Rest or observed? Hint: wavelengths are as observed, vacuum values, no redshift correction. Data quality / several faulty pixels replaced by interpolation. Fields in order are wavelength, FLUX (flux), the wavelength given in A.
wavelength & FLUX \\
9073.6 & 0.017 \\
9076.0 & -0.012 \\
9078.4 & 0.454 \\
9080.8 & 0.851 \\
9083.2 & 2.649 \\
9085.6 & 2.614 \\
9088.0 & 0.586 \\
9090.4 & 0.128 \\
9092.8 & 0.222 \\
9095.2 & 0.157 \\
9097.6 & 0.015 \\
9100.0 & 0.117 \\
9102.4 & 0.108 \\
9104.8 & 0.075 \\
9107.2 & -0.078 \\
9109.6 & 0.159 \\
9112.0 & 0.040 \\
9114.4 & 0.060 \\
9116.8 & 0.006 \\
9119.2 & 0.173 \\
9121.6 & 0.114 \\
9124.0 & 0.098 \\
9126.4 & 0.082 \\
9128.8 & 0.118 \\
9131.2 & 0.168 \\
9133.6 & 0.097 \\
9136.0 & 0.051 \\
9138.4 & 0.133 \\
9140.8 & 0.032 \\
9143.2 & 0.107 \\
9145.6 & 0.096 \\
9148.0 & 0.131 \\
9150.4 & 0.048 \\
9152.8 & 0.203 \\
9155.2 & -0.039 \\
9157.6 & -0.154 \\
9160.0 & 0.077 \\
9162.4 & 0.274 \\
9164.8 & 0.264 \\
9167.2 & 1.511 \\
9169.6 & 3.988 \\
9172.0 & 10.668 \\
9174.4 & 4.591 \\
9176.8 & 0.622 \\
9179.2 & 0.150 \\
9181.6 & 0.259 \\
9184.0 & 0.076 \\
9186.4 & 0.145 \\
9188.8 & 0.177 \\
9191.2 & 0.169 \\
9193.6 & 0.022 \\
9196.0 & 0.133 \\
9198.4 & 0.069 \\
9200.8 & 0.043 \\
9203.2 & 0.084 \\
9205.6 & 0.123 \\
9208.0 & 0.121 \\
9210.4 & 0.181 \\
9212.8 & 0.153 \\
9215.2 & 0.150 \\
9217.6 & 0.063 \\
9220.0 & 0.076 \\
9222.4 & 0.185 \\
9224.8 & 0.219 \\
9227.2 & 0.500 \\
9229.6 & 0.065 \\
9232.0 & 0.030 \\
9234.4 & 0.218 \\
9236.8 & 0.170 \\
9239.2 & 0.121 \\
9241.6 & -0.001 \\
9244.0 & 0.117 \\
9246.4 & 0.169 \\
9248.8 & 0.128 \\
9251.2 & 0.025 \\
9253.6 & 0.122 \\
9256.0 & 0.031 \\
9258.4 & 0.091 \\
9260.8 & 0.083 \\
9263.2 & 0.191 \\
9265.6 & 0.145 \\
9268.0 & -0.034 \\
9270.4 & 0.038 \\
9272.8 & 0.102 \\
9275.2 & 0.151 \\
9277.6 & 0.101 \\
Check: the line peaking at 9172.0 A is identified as [O III]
